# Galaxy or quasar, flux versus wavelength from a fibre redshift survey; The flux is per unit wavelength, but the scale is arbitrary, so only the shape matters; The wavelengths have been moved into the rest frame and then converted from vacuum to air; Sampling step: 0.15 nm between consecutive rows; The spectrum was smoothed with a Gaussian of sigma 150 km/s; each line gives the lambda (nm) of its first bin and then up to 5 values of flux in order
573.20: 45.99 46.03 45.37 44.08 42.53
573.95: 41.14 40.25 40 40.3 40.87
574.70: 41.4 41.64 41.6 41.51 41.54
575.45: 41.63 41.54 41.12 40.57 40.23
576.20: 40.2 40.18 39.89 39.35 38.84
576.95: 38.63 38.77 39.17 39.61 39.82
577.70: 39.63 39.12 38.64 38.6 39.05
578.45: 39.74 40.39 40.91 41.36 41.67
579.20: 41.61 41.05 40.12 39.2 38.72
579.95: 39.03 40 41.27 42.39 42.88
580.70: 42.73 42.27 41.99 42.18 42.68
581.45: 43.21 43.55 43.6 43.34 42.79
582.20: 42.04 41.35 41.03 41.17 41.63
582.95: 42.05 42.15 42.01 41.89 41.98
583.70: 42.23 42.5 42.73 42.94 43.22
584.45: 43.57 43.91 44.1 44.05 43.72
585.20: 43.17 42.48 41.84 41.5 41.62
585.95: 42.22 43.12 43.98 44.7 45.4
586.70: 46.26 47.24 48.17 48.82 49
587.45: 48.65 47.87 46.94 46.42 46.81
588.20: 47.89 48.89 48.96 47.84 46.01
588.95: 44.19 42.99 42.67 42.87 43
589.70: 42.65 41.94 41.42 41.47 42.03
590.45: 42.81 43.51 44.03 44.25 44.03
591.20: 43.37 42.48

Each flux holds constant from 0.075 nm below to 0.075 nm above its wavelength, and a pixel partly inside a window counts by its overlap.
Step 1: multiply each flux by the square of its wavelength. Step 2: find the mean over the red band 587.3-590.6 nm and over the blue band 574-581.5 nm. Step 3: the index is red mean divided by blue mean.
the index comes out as 1.2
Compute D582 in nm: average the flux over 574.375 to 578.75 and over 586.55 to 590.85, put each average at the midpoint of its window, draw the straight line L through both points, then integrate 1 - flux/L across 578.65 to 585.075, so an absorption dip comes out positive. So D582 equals 0.06 nm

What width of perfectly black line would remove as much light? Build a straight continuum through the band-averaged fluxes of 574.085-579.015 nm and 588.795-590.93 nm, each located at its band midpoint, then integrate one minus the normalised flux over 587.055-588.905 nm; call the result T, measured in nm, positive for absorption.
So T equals -0.23 nm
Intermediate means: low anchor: 40.2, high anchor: 42.9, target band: 47.8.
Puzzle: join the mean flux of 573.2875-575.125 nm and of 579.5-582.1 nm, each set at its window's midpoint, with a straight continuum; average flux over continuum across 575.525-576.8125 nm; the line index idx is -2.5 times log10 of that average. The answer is 0.05 mag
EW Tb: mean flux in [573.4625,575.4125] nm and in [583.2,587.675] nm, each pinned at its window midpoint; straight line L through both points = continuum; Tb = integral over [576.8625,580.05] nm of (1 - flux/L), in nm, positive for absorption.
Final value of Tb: 0.21 nm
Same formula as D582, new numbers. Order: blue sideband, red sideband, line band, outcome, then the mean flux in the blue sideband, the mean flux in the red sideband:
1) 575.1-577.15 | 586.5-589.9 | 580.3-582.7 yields 0.03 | 40.3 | 46.2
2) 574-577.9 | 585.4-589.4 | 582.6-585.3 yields 0.08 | 40.3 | 45.7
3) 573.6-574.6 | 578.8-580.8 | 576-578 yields 0.08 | 41.3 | 40.9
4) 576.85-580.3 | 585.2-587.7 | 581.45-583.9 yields 0.02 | 39.8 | 45.1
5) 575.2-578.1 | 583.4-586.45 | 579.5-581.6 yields -0.01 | 39.9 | 42.9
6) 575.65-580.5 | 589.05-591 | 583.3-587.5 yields -0.24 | 40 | 42.8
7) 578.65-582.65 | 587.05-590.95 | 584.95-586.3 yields 0.03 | 41.6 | 45.2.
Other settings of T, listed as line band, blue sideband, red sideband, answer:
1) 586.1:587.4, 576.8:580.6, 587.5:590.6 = -0.08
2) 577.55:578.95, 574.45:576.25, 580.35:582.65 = 0.07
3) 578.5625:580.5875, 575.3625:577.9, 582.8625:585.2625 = 0.02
